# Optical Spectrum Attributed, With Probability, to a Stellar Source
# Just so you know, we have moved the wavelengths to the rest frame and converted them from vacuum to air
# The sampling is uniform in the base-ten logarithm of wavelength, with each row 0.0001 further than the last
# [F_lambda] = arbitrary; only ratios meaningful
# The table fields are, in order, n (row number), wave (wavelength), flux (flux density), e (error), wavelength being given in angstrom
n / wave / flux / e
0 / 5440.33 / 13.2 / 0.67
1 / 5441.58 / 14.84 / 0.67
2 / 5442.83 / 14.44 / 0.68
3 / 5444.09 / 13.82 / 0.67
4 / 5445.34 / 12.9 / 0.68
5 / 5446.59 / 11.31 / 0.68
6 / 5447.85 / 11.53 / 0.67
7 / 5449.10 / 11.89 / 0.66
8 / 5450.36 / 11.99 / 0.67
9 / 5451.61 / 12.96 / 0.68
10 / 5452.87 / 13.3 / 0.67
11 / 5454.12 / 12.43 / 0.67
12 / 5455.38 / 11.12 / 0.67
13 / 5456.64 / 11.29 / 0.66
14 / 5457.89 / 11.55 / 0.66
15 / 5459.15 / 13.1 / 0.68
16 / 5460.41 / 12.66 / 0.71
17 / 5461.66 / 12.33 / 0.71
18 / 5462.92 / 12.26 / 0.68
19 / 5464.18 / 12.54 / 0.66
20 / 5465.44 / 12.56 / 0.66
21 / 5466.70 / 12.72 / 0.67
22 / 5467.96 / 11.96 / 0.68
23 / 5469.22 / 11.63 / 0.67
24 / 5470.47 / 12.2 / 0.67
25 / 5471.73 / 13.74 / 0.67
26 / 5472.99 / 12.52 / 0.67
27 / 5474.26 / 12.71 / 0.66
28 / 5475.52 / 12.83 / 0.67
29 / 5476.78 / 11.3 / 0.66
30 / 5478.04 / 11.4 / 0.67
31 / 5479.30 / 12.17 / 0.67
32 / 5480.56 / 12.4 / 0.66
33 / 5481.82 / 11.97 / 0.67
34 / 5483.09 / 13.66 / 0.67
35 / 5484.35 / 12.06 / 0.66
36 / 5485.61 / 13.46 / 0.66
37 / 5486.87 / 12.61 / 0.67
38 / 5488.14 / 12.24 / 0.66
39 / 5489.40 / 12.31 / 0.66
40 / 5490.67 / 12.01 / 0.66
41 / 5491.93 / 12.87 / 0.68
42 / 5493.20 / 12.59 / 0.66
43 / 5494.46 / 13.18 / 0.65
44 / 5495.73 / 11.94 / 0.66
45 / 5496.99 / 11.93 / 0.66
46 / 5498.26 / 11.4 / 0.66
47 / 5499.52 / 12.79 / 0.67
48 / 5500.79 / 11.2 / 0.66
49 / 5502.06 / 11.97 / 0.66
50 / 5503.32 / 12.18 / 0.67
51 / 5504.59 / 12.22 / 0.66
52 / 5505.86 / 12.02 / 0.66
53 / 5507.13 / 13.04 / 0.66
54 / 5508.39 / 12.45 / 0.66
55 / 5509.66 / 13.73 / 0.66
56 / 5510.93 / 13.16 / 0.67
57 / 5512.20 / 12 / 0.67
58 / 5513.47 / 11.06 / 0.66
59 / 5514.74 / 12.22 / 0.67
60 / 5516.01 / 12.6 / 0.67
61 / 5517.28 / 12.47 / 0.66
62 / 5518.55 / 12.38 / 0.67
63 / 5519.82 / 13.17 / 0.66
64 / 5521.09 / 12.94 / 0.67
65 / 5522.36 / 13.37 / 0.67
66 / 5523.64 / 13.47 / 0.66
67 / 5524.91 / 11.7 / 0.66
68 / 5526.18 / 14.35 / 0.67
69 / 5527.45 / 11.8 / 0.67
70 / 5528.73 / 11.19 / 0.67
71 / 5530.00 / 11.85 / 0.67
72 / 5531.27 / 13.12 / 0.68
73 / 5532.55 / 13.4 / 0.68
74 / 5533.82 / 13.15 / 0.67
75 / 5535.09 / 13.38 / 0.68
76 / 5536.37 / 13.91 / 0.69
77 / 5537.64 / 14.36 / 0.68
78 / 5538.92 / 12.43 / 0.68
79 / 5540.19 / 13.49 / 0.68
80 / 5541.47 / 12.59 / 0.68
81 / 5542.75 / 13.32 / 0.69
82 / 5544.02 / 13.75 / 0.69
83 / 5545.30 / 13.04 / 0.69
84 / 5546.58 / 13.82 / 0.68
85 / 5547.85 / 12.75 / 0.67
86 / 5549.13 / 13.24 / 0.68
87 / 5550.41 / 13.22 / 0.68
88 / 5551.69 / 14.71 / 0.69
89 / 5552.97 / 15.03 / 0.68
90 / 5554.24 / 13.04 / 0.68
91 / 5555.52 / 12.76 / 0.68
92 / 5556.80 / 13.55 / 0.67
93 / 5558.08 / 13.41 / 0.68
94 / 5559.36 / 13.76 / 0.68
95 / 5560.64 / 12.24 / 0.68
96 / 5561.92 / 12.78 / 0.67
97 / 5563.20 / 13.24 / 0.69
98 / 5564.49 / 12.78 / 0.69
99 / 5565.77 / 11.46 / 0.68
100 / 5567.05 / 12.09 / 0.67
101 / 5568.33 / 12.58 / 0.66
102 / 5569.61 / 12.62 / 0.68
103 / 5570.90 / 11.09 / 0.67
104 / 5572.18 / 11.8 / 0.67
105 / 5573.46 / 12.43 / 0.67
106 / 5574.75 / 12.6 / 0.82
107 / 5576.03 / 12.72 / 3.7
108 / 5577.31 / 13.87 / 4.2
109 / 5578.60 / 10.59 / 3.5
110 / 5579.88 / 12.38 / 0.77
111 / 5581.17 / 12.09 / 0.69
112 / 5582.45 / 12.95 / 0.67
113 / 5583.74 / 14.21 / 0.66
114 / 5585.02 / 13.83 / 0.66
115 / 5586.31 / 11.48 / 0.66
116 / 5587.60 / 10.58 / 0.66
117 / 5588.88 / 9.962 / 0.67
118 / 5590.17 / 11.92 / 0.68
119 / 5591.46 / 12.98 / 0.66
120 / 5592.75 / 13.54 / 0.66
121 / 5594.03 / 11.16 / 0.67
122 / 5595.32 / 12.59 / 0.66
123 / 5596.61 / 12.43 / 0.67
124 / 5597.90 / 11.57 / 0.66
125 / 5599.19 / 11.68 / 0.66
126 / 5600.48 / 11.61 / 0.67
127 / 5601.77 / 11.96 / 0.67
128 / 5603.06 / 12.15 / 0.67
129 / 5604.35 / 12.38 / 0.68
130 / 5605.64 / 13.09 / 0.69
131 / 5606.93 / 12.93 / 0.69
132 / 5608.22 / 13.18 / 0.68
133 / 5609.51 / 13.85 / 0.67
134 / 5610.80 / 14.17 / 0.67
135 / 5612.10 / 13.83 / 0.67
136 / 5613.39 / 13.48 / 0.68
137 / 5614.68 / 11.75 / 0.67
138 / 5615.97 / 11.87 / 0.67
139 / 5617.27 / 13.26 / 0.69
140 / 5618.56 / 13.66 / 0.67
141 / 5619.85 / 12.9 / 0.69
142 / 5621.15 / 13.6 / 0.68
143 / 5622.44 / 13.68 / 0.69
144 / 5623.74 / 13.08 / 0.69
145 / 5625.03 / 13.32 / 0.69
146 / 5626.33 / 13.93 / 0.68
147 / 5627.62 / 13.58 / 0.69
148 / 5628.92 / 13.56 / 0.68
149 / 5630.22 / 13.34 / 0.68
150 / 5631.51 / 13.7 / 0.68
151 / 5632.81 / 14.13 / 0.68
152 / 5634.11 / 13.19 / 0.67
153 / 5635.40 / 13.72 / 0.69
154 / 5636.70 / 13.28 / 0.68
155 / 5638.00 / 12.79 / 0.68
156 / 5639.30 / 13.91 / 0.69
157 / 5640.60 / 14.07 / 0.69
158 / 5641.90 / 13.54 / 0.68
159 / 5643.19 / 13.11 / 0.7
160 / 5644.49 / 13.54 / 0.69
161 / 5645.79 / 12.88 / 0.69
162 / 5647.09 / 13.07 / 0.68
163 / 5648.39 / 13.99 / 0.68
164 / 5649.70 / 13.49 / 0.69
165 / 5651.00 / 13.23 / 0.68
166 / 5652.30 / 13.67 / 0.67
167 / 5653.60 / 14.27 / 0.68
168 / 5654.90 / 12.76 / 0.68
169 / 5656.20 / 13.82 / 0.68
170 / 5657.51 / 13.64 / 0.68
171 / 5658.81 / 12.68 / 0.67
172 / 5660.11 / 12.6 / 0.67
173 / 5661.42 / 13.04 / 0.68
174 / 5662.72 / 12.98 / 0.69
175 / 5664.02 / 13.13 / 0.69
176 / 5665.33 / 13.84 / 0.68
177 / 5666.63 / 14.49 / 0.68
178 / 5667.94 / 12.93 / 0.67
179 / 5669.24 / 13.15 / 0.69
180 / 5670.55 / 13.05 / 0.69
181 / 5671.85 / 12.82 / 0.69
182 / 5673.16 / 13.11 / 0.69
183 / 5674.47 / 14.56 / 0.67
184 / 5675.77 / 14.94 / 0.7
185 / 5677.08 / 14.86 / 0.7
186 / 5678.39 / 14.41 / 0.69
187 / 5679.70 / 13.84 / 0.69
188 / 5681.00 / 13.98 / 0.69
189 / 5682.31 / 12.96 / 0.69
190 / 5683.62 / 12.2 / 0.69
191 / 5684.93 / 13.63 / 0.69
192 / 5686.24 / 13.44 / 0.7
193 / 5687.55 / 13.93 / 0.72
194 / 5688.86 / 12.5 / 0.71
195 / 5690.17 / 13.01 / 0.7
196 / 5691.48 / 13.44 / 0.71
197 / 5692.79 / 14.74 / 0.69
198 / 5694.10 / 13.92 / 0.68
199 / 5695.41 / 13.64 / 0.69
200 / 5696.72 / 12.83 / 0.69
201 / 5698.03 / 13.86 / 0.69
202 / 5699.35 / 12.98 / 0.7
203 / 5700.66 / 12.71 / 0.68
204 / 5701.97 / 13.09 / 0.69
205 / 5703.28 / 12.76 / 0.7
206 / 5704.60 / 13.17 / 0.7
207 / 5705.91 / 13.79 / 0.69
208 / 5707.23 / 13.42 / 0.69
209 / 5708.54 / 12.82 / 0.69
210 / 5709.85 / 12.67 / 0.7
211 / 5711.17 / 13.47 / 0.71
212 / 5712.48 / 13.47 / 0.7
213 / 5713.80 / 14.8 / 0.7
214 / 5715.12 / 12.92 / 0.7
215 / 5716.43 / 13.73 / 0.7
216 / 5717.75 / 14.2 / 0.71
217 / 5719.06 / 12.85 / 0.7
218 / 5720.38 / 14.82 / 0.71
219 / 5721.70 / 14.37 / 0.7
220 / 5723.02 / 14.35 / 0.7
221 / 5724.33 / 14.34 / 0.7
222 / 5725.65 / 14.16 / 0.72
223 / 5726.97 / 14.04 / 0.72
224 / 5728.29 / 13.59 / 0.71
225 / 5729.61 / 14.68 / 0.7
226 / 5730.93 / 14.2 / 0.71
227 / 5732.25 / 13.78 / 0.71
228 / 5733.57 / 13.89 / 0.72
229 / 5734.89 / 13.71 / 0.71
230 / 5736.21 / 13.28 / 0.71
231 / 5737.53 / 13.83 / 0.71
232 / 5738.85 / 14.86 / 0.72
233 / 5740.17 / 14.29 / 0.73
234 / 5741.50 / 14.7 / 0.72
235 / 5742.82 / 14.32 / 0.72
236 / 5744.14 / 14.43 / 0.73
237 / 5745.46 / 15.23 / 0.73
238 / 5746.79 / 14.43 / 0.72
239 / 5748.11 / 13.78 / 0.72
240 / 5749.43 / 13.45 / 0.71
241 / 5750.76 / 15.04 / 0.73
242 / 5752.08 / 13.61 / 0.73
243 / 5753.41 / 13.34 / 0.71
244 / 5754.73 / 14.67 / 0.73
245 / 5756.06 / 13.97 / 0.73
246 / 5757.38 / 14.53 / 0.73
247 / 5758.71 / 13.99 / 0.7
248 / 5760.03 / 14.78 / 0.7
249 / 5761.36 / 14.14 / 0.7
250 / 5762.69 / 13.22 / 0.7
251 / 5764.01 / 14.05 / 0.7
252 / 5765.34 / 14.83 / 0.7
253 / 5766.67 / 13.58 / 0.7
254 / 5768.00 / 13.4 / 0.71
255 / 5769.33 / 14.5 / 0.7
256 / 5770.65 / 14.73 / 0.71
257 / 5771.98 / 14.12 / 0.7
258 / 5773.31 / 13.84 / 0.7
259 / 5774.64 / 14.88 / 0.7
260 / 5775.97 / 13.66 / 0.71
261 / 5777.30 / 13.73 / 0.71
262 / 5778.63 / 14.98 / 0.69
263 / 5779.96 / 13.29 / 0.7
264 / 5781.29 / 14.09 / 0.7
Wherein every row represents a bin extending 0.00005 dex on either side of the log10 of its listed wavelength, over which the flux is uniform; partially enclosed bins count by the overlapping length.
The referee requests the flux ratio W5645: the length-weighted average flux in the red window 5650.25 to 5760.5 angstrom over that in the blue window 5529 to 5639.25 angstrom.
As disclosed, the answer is 1.06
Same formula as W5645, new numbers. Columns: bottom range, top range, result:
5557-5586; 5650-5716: 1.07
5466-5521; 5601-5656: 1.07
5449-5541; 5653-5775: 1.10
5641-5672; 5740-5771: 1.06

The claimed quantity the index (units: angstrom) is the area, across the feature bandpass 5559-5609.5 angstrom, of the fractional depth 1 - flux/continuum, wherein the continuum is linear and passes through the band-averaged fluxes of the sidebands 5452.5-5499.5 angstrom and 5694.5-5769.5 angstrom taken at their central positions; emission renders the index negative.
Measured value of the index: 2.5 angstrom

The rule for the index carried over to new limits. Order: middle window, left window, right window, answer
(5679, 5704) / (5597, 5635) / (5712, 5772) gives 0.63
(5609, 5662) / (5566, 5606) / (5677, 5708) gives -2.54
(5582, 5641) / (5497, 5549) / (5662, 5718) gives 1.02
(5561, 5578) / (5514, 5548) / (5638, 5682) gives 0.88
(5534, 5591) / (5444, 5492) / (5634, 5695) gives 0.35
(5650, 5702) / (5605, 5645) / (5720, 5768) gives 0.94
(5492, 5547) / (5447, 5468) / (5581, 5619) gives -1.46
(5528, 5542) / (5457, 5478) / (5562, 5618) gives -0.65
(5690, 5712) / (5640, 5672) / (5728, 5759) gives 0.72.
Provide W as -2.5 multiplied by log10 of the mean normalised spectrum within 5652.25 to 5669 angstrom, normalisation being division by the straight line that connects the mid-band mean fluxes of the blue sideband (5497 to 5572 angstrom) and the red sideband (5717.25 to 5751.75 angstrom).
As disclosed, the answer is 0.02 mag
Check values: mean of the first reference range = 12.8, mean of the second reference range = 14.2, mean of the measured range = 13.4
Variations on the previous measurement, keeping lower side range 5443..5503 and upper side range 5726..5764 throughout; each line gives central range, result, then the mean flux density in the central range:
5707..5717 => 0.040 mag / 13.4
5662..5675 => 0.019 mag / 13.4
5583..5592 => 0.083 mag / 12.1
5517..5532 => 0.002 mag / 12.7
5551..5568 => -0.019 mag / 13.1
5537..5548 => -0.043 mag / 13.3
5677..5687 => 0.010 mag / 13.6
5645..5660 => 0.012 mag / 13.4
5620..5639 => -0.009 mag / 13.5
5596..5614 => 0.040 mag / 12.7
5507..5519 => 0.009 mag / 12.5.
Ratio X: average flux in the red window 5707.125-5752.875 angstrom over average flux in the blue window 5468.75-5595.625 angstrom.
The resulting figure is 1.11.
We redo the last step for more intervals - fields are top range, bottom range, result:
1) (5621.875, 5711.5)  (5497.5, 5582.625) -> 1.05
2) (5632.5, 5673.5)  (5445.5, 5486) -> 1.09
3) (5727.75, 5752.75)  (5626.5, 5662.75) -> 1.05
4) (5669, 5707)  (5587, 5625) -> 1.07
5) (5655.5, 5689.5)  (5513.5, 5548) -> 1.04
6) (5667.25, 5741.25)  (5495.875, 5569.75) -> 1.07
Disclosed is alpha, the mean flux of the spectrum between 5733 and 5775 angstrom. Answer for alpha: 14.2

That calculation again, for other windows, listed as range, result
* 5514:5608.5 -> 12.7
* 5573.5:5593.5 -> 12.4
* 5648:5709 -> 13.4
